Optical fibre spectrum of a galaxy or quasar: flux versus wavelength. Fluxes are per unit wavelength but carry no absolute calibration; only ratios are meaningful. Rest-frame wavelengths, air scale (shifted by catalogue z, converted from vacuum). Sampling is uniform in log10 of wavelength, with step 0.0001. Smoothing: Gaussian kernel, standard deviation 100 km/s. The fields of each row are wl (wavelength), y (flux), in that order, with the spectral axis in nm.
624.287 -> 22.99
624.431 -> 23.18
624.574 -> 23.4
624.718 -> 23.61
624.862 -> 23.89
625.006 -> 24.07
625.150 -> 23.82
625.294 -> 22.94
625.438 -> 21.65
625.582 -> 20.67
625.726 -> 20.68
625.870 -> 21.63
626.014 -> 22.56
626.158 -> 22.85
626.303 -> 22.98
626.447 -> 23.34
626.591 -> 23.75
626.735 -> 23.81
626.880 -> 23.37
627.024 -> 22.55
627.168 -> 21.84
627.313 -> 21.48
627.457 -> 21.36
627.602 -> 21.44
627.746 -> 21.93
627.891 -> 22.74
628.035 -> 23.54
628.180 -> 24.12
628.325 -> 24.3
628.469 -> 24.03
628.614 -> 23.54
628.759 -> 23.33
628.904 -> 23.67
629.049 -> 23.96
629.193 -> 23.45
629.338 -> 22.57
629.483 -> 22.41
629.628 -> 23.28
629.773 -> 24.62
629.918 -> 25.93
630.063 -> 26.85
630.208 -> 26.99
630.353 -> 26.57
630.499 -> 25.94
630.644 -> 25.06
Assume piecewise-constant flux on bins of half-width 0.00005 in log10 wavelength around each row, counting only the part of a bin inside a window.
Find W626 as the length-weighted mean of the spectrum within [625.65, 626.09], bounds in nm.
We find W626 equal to 21.6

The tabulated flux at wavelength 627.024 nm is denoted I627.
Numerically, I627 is 22.55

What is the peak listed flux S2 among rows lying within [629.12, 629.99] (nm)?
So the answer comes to 25.93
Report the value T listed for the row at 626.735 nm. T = 23.81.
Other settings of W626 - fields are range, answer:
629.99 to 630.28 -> 26.9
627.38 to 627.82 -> 21.6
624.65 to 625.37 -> 23.6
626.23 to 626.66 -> 23.3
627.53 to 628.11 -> 22.4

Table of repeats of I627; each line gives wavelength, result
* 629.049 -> 23.96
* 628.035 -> 23.54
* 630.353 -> 26.57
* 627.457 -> 21.36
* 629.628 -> 23.28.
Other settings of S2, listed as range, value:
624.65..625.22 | 24.07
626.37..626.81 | 23.81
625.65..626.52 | 23.34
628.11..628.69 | 24.3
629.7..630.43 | 26.99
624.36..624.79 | 23.61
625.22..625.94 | 22.94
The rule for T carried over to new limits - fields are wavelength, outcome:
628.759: 23.33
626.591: 23.75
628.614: 23.54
